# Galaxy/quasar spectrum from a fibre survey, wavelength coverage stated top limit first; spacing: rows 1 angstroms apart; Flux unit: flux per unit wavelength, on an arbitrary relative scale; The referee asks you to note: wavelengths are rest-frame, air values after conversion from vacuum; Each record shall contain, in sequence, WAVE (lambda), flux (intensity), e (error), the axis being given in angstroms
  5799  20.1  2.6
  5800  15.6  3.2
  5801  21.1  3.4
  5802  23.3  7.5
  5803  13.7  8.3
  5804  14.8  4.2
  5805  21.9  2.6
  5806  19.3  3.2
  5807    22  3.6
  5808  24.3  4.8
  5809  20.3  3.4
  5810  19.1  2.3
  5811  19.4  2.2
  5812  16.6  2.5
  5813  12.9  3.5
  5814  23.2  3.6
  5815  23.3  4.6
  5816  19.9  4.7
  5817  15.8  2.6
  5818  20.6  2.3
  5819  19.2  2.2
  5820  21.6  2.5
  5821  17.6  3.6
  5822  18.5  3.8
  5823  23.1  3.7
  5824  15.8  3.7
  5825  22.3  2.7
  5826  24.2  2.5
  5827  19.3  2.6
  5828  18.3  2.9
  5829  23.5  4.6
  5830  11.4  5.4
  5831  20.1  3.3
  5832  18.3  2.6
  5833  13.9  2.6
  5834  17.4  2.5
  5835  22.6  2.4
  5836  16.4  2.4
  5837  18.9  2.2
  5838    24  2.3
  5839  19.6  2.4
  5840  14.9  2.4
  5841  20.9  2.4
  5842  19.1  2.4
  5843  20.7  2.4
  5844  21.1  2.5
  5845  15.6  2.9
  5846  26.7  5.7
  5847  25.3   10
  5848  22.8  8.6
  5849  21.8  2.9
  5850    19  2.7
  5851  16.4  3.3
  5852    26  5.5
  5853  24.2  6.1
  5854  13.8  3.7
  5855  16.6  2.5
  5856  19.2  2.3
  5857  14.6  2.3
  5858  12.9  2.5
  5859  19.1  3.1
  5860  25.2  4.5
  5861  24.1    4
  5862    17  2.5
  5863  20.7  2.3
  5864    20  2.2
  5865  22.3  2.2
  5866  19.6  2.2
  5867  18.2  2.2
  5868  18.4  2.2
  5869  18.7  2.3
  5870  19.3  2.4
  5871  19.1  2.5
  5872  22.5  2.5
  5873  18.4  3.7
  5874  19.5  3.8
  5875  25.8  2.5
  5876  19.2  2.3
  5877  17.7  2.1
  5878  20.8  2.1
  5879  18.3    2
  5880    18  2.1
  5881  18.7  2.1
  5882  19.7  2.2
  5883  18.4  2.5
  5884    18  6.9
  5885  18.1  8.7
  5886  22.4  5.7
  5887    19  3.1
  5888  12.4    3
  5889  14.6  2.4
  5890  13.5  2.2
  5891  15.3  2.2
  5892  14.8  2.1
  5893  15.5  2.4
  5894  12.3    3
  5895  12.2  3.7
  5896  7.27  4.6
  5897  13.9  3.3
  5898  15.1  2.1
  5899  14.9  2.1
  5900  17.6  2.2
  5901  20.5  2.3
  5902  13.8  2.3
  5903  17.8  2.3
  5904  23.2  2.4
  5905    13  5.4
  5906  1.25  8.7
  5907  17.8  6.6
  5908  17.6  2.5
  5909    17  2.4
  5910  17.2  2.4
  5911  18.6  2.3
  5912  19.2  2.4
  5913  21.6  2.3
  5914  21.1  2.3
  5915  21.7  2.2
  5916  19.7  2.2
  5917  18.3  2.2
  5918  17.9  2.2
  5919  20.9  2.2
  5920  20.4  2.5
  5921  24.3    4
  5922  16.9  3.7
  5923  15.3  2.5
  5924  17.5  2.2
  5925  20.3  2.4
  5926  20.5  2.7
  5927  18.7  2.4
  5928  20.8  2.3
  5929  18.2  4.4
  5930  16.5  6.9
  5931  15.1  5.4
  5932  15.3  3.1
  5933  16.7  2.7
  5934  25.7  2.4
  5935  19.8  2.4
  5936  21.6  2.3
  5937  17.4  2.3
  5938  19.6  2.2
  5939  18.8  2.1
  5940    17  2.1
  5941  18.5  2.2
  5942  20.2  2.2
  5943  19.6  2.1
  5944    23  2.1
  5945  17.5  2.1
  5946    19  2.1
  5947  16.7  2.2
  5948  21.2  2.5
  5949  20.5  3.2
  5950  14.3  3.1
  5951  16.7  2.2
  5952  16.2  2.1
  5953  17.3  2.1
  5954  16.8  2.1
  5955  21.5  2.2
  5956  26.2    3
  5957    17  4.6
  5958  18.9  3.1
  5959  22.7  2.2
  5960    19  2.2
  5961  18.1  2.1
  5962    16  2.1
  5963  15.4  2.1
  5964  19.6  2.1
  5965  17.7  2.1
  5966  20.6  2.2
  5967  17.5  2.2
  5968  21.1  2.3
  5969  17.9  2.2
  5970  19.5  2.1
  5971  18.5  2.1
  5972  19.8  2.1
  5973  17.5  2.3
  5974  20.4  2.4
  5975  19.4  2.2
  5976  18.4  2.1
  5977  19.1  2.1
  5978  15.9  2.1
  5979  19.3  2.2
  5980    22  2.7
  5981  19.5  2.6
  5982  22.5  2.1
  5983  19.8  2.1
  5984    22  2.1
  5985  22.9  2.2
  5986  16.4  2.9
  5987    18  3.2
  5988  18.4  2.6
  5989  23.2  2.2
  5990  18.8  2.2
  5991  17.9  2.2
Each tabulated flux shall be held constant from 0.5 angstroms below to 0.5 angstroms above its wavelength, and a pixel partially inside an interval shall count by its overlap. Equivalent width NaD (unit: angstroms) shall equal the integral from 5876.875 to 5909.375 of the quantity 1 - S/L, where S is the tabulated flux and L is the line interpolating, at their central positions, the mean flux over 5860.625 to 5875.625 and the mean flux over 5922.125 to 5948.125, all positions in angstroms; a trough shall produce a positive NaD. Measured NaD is 6.0 angstroms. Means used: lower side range 20.2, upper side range 18.8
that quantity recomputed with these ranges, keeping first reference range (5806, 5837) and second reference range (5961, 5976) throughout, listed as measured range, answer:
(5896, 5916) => 2.2 angstroms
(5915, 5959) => -0.6 angstroms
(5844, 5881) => -1.5 angstroms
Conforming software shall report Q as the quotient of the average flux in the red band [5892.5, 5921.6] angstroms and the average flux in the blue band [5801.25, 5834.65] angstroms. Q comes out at 0.9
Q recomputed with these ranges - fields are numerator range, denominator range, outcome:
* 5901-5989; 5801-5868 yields 0.96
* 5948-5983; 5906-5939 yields 1.01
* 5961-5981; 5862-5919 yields 1.06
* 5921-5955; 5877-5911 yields 1.15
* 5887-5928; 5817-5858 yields 0.86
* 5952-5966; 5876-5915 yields 1.14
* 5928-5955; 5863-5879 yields 0.93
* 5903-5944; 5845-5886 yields 0.94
